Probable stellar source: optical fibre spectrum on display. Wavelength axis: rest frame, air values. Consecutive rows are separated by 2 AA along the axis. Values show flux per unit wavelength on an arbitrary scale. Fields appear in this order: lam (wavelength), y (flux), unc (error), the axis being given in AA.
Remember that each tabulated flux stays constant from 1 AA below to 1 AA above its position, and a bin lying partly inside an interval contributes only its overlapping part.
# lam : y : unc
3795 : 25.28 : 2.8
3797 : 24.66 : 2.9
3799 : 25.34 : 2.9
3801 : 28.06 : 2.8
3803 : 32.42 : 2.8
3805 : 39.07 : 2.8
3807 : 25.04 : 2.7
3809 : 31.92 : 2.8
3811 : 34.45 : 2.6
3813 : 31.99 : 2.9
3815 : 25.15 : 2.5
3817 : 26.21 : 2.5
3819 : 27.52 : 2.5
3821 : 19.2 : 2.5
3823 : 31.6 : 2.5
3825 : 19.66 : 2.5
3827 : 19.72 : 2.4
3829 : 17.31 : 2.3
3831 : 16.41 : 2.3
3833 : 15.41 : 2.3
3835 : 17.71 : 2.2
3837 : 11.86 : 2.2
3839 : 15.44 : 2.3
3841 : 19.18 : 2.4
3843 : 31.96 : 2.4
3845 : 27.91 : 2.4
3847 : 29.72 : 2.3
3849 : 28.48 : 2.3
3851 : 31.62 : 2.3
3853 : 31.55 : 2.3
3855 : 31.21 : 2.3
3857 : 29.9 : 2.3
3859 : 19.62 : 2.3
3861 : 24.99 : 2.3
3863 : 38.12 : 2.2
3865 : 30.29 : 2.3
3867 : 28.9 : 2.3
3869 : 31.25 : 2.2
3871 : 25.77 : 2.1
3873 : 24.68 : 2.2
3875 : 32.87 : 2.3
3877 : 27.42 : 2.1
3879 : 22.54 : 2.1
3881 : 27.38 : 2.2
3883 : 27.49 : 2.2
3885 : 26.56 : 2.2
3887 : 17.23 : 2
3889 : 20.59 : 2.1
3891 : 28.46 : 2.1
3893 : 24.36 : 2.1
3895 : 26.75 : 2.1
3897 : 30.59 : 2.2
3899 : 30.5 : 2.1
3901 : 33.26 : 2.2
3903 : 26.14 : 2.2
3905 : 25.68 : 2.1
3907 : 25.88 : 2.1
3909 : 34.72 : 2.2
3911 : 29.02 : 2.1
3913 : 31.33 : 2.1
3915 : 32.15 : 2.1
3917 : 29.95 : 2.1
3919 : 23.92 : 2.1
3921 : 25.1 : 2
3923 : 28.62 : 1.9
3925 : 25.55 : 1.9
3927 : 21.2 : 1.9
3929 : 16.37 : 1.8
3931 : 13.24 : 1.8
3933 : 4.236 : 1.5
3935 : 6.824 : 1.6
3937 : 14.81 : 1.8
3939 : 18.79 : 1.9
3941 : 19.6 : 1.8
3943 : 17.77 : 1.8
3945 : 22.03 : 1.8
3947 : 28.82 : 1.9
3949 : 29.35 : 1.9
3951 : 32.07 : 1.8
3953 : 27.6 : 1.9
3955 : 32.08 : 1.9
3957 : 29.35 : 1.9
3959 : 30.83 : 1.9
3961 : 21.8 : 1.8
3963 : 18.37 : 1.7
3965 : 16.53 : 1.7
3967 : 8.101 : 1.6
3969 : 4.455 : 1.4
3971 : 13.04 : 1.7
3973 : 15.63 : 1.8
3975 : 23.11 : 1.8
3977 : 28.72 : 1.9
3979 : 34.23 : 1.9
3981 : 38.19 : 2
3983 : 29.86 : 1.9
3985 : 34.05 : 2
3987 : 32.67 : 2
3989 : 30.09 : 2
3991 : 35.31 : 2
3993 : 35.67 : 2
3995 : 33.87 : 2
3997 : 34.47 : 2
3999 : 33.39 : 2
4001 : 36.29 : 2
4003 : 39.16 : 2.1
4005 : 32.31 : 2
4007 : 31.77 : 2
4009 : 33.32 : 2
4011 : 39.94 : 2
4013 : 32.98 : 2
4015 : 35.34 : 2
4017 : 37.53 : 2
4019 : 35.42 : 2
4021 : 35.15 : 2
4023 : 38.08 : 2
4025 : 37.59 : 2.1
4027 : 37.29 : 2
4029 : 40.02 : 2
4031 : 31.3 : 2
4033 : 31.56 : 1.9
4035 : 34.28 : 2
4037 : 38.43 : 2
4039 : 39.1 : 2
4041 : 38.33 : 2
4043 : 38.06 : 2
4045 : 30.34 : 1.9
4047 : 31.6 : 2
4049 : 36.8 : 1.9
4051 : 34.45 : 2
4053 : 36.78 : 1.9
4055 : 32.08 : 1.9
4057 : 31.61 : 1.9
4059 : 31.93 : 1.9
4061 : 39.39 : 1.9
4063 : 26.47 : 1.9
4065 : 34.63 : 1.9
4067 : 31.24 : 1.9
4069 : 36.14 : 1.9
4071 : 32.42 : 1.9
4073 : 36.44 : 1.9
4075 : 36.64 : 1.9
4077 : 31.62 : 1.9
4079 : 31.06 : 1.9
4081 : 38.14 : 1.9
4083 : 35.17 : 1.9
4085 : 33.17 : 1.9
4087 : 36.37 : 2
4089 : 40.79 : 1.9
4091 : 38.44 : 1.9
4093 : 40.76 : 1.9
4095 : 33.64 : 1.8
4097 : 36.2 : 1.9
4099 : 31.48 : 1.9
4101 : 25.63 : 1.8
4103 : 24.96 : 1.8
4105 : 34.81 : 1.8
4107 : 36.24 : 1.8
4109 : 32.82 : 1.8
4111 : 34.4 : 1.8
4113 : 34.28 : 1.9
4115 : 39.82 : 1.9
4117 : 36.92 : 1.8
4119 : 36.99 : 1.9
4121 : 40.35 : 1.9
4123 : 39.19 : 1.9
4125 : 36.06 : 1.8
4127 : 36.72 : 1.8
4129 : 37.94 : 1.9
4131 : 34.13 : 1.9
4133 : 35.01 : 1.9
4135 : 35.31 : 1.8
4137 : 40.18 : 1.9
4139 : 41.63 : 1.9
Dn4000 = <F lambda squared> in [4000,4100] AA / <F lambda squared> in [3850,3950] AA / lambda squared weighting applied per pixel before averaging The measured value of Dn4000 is 1.5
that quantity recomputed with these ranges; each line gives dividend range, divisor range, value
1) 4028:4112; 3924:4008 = 1.44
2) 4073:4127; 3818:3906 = 1.55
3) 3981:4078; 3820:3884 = 1.50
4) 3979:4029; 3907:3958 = 1.53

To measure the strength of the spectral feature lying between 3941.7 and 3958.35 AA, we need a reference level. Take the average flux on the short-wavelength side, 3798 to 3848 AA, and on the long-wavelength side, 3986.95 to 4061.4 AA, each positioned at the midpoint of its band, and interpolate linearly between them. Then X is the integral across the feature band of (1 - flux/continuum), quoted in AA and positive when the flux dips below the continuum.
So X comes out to 2.1 AA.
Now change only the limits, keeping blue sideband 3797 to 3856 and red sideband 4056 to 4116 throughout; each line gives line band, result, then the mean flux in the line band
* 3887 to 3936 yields 6.45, 24.6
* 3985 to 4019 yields -3.46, 34.6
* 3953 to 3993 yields 6.71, 25.4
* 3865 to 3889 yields 0.70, 26.5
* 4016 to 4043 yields -3.49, 36.5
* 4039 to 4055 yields -1.13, 35.2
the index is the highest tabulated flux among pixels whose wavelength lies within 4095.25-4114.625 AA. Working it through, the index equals 36.24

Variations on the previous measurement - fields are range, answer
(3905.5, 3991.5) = 38.19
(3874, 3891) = 32.87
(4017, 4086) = 40.02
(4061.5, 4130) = 40.79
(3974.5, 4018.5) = 39.94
